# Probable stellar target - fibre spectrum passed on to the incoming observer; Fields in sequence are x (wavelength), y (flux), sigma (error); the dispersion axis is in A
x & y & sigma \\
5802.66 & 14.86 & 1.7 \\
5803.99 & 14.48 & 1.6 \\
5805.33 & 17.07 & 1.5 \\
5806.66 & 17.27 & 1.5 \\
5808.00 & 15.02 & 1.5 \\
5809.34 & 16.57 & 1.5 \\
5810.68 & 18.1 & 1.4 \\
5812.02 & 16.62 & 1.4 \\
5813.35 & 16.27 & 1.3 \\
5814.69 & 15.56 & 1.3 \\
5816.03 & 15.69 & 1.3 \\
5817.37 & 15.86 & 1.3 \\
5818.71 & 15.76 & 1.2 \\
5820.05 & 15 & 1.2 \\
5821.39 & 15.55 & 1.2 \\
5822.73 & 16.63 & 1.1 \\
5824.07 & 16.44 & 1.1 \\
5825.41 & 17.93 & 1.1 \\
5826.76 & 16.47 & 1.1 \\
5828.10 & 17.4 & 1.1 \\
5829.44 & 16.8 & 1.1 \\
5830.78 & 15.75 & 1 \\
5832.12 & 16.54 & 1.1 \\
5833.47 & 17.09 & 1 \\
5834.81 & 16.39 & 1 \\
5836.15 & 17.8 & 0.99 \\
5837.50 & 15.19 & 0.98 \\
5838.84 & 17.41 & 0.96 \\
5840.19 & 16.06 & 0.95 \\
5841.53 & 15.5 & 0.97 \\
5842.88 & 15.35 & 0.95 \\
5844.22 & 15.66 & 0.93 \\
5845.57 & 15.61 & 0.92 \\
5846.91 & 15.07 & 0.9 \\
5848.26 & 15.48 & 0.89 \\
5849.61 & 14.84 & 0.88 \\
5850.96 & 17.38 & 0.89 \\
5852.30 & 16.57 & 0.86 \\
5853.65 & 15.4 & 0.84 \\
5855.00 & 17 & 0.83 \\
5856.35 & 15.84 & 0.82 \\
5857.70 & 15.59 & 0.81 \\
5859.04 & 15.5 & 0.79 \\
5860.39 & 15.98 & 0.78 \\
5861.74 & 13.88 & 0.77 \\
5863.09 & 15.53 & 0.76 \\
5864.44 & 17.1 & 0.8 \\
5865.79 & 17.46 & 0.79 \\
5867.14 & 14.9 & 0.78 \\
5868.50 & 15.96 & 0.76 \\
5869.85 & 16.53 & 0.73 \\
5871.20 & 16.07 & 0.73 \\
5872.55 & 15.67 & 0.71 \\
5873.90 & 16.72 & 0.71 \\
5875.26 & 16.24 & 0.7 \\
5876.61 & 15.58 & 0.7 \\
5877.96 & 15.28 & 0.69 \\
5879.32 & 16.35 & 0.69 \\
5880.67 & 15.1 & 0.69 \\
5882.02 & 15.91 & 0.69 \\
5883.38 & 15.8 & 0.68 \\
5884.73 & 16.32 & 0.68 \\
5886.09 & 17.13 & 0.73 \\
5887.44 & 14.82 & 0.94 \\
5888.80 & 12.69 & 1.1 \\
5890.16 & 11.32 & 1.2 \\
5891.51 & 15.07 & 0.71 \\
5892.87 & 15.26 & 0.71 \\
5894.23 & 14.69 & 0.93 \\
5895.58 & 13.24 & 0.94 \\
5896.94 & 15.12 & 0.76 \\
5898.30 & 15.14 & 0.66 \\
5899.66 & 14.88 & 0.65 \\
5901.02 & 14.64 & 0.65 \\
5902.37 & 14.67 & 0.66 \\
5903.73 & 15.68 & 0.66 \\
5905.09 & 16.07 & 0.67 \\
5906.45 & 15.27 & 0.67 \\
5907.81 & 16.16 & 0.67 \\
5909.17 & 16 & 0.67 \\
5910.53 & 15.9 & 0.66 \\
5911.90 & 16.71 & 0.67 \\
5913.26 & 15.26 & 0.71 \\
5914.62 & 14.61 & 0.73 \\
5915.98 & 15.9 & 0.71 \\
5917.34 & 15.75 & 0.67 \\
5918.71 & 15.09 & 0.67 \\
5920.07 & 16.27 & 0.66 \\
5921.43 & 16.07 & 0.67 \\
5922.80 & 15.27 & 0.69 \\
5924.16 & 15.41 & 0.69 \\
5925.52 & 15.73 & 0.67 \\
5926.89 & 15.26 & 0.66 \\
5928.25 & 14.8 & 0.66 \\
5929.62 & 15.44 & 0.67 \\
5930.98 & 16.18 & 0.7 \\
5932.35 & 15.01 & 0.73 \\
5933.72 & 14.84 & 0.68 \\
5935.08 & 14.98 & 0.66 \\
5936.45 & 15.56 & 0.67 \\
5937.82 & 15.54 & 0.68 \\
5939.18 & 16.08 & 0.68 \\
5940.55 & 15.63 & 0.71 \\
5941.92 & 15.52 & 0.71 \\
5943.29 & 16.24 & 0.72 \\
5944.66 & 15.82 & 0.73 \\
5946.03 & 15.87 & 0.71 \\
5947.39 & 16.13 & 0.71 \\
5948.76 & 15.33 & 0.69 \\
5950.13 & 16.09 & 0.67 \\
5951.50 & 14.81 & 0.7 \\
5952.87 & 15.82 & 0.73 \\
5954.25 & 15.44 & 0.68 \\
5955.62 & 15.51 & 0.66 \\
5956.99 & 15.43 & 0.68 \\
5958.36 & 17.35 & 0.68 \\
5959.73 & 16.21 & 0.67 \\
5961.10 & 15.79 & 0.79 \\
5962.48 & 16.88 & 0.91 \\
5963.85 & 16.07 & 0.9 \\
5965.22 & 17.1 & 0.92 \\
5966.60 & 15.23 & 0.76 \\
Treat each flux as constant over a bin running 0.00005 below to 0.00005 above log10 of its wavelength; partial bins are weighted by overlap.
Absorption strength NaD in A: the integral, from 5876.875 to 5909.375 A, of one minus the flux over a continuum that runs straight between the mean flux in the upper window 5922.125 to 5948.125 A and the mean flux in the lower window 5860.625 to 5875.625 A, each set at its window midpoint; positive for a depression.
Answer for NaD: 1.5 A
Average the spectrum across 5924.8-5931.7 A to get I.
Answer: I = 15.5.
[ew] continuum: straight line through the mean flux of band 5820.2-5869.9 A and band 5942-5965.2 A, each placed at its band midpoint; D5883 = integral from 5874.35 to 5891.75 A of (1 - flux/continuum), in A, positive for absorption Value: 0.9 A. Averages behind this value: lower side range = 16.1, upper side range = 16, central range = 15.2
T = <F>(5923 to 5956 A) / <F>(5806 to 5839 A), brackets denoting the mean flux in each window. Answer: 0.95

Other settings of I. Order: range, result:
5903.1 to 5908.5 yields 15.8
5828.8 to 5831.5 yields 16.3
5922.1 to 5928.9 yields 15.3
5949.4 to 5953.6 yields 15.5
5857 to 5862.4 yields 15.3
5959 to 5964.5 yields 16.2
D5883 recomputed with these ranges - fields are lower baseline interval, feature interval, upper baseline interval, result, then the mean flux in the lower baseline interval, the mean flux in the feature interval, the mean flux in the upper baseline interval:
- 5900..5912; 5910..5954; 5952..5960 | 0.5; 15.6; 15.6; 15.9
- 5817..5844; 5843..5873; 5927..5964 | 0.6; 16.3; 15.9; 15.7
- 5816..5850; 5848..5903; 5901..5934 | 1.3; 16.1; 15.5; 15.5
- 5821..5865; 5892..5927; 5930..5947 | 0.9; 16.1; 15.4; 15.6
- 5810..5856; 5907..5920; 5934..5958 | 0.1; 16.2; 15.7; 15.6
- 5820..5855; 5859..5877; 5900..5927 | 0.0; 16.2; 16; 15.6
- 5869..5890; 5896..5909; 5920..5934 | 0.2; 15.6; 15.3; 15.5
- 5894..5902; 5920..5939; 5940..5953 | -0.1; 14.6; 15.4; 15.7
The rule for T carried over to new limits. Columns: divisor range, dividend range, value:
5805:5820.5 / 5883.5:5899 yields 0.90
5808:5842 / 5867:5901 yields 0.93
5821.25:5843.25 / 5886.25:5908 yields 0.89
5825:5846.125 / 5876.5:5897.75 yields 0.91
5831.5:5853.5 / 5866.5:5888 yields 0.99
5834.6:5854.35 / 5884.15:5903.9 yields 0.92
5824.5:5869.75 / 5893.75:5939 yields 0.95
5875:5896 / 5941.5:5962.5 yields 1.05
